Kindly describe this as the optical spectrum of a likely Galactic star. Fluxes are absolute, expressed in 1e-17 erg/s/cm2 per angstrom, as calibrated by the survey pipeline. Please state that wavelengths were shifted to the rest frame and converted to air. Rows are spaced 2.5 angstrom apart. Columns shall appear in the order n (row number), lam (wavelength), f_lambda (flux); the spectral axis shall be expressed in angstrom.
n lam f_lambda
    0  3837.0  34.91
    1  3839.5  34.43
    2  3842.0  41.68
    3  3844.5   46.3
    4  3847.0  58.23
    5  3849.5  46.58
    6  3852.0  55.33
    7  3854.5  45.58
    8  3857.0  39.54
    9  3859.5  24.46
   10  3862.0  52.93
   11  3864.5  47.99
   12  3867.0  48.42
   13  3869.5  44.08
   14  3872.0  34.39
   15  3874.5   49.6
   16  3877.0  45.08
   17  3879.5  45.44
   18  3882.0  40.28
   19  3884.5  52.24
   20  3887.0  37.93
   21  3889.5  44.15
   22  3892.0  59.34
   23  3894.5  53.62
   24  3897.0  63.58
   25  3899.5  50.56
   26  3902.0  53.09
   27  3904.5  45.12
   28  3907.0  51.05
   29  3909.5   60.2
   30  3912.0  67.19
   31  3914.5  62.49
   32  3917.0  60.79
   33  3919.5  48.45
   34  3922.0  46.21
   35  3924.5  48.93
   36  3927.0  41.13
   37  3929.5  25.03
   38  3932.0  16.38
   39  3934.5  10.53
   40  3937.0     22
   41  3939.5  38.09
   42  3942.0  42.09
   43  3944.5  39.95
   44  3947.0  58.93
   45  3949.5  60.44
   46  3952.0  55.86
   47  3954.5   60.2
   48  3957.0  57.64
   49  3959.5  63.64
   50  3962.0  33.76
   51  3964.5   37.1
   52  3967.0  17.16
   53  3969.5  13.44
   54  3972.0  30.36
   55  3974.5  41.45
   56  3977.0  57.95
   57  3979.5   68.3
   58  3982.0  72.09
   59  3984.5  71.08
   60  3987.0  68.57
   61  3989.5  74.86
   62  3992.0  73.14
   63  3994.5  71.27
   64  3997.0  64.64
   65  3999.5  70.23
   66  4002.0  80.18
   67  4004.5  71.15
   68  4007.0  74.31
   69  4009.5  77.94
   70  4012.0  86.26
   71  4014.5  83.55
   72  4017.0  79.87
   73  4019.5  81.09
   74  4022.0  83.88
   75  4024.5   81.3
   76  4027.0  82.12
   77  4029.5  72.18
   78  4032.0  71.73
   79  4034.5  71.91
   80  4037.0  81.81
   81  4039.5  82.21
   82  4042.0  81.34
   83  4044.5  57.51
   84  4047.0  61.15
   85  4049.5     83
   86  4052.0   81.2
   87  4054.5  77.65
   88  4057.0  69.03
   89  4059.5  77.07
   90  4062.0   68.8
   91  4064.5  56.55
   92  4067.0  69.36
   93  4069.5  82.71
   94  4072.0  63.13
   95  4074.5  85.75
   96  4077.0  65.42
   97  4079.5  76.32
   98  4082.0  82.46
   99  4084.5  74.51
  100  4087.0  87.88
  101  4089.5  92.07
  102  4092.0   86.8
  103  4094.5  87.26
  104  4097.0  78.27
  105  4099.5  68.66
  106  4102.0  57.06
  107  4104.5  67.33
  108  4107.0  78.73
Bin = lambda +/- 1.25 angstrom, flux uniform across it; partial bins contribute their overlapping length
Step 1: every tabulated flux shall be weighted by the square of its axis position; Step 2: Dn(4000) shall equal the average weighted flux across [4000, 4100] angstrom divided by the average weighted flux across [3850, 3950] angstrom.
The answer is 1.8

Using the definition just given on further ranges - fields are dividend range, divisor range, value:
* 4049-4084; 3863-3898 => 1.71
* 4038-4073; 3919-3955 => 1.90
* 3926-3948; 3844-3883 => 0.74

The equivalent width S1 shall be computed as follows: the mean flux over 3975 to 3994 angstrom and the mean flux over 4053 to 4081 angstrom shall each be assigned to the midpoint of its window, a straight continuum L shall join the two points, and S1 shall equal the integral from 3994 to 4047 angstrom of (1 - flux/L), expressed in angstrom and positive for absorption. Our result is -4.7 angstrom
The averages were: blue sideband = 68.4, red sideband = 72.2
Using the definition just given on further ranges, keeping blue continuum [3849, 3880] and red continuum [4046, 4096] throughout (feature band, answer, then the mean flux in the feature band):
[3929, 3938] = 6.1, 17.8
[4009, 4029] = -3.9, 81.8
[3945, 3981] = 7.6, 46.9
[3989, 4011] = -2.6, 73.2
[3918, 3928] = 1.3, 46.7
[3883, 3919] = -2.8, 54.2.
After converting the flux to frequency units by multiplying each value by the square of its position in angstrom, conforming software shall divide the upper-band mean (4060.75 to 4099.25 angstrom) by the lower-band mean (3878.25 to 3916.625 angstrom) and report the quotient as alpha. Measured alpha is 1.6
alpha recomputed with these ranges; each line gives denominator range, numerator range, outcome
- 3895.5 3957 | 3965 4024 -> 1.44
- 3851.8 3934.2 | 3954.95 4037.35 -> 1.48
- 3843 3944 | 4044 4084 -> 1.74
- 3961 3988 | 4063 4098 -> 1.76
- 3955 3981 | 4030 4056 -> 1.81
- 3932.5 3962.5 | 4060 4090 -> 1.78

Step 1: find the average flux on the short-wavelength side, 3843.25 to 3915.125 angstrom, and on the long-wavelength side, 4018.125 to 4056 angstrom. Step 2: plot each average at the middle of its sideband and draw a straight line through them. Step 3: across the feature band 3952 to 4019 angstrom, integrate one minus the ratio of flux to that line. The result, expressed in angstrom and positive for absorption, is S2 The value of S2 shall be 6.4 angstrom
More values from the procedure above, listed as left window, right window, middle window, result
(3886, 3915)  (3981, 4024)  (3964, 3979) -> 7.5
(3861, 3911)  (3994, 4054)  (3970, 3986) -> 3.0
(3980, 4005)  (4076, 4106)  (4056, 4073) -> 1.4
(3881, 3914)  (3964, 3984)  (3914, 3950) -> 5.9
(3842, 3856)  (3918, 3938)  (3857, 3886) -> 0.5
